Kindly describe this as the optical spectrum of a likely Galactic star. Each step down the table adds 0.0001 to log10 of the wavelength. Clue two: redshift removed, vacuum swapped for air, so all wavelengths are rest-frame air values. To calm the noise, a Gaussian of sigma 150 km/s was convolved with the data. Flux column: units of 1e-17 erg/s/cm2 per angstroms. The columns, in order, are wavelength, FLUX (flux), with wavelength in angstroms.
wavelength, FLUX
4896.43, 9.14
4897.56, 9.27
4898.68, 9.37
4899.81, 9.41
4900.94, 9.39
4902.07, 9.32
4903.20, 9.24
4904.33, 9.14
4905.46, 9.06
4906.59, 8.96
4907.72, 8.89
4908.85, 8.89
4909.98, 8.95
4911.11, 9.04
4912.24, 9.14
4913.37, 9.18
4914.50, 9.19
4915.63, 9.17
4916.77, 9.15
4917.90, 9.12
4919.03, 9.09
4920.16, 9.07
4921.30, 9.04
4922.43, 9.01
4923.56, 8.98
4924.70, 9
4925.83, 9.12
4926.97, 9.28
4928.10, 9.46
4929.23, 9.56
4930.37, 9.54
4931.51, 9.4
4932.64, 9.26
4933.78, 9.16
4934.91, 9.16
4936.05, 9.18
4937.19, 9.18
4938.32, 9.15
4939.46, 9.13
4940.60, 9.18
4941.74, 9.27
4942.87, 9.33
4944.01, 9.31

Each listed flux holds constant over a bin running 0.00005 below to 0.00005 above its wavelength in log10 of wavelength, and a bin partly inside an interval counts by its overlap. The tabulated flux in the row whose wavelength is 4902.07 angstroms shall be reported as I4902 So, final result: 9.32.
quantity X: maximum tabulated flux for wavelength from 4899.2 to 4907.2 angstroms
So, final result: 9.41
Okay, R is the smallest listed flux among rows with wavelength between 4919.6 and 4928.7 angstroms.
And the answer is 8.98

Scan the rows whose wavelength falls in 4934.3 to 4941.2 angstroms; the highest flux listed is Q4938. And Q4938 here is 9.18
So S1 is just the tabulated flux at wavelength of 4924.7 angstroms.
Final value 9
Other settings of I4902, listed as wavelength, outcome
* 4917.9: 9.12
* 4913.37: 9.18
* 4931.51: 9.4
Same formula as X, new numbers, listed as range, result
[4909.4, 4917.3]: 9.19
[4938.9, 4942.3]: 9.27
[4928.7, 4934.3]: 9.56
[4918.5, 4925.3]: 9.09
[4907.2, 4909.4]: 8.89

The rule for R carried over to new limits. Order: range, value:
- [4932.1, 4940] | 9.13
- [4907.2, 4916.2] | 8.89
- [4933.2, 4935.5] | 9.16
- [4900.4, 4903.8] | 9.24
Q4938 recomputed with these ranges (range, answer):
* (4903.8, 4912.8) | 9.14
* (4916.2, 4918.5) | 9.15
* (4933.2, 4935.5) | 9.16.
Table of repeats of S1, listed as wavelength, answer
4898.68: 9.37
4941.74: 9.27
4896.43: 9.14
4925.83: 9.12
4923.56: 8.98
